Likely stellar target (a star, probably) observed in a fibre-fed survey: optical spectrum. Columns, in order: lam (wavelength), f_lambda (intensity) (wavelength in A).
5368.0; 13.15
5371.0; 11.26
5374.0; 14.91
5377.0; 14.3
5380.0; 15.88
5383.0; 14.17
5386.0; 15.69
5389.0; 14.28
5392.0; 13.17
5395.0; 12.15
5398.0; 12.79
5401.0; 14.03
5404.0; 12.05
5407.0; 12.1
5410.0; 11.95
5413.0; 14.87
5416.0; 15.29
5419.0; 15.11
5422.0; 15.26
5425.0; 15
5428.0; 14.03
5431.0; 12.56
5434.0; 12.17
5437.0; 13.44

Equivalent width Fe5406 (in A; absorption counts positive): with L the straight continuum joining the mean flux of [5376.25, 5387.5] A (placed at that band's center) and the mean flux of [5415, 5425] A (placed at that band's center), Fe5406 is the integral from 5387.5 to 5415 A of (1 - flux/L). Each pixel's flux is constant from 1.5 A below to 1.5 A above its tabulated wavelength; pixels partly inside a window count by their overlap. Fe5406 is 3.7 A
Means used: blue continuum 15.1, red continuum 15.2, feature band 13.1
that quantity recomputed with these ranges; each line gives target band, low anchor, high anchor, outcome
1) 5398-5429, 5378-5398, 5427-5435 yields -1.2 A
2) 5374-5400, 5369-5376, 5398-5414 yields -2.1 A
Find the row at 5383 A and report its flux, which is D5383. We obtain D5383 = 14.17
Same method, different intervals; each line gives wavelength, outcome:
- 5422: 15.26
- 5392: 13.17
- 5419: 15.11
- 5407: 12.1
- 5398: 12.79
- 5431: 12.56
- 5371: 11.26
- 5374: 14.91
